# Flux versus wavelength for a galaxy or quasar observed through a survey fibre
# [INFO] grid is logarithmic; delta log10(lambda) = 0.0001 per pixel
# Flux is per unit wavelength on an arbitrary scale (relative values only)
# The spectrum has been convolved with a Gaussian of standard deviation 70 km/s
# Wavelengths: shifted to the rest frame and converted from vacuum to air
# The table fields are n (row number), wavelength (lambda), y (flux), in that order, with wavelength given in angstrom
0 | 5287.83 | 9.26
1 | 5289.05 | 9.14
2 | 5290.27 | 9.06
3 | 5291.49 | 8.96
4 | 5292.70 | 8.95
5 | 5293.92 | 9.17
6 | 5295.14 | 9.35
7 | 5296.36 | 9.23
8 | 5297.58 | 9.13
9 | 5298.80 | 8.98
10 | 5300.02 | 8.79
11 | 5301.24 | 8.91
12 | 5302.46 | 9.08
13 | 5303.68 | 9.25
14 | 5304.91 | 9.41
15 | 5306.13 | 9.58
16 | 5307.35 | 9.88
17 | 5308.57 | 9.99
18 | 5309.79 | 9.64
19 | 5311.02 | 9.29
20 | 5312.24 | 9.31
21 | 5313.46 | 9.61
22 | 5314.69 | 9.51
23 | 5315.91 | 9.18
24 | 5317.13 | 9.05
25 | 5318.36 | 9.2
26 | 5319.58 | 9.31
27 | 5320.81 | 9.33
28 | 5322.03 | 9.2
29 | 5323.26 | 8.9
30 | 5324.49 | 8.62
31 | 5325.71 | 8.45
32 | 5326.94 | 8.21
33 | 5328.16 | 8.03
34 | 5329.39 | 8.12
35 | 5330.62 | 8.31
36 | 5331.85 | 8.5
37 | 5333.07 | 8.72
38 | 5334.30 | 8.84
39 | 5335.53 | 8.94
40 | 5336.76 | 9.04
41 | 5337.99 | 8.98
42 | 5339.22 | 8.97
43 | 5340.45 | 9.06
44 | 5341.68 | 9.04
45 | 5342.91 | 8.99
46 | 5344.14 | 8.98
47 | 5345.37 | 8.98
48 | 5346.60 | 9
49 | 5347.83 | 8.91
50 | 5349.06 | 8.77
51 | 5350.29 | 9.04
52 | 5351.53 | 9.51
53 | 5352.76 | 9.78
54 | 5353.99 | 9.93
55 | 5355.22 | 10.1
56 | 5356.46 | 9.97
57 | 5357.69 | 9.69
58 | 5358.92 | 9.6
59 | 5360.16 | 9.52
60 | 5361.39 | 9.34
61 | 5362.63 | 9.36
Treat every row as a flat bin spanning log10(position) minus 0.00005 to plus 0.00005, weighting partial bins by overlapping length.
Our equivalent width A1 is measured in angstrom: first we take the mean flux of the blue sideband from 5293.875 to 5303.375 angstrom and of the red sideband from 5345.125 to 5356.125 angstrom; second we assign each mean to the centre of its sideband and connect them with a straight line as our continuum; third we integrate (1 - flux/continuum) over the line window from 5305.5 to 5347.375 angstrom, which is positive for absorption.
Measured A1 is 0.94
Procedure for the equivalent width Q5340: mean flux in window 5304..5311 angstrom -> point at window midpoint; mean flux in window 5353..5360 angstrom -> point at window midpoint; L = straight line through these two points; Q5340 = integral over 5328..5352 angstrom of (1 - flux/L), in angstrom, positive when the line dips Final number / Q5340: 2.3 angstrom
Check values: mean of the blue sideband 9.64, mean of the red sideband 9.83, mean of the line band 8.84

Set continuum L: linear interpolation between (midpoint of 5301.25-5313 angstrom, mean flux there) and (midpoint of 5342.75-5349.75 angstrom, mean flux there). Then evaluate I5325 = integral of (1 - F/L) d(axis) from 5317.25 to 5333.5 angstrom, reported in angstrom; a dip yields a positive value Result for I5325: 0.9 angstrom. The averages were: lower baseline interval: 9.46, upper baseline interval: 8.94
